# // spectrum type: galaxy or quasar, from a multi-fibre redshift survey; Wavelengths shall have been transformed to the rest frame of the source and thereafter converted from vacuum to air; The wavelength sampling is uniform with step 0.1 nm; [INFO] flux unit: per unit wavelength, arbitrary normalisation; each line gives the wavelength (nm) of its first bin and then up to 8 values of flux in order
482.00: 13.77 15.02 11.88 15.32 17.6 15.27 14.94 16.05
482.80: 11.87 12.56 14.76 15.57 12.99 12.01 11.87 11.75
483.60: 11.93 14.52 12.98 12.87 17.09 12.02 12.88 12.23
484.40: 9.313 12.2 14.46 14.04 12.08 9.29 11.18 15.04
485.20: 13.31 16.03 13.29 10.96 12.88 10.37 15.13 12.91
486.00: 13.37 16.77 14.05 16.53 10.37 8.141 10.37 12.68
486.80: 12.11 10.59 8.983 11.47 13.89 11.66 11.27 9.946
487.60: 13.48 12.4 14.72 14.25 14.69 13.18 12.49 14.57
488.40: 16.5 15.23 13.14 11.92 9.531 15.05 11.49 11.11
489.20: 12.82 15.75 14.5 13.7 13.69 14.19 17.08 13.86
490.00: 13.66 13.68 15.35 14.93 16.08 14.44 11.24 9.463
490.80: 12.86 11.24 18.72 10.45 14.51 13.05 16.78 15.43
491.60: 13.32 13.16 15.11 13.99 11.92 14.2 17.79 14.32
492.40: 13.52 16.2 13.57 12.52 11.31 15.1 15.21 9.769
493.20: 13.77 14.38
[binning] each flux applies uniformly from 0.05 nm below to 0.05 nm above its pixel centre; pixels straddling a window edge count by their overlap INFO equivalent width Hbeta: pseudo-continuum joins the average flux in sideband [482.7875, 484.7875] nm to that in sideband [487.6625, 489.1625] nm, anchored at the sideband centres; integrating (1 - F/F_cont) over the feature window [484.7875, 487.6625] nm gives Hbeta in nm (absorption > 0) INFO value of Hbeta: 0.181 nm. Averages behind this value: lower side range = 13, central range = 12.4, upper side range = 13.4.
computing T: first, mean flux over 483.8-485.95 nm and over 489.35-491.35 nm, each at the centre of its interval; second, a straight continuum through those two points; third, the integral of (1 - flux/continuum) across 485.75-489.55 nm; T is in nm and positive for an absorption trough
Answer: 0.12 nm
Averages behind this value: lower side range 12.8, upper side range 13.8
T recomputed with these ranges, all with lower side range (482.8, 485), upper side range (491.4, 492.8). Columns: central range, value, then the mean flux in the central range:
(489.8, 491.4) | 0.02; 13.8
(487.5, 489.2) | 0.04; 13.2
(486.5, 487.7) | 0.18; 11.4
